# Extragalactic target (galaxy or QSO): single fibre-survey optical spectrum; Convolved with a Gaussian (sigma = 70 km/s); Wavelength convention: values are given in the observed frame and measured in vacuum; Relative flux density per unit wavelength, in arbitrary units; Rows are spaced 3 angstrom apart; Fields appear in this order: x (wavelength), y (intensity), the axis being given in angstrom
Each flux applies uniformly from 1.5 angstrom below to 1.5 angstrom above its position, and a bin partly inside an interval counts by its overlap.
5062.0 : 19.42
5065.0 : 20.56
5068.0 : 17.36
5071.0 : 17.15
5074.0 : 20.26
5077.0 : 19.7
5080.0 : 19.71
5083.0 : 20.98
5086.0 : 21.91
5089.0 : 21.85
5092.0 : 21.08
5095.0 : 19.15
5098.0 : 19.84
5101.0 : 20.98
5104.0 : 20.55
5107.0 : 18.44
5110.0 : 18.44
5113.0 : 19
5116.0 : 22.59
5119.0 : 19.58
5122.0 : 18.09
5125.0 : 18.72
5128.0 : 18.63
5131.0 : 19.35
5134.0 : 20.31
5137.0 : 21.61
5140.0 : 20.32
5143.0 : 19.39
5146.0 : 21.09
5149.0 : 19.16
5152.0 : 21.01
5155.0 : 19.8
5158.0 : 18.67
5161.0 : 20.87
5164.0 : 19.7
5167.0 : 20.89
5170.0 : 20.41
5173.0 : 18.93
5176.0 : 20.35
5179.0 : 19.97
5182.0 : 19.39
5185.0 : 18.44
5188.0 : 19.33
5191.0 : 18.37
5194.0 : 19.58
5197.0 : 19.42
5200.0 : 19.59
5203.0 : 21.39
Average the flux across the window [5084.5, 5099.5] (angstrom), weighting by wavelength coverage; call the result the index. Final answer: 20.8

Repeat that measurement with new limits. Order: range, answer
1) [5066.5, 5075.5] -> 18.3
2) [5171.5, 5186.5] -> 19.4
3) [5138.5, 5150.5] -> 20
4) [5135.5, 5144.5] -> 20.4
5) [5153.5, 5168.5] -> 20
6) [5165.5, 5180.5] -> 20.1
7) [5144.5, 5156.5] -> 20.3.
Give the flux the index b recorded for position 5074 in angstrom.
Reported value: 20.26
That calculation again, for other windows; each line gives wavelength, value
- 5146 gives 21.09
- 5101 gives 20.98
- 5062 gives 19.42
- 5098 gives 19.84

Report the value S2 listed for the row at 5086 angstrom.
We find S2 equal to 21.91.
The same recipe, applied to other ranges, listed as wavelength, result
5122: 18.09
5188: 19.33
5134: 20.31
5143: 19.39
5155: 19.8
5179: 19.97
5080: 19.71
